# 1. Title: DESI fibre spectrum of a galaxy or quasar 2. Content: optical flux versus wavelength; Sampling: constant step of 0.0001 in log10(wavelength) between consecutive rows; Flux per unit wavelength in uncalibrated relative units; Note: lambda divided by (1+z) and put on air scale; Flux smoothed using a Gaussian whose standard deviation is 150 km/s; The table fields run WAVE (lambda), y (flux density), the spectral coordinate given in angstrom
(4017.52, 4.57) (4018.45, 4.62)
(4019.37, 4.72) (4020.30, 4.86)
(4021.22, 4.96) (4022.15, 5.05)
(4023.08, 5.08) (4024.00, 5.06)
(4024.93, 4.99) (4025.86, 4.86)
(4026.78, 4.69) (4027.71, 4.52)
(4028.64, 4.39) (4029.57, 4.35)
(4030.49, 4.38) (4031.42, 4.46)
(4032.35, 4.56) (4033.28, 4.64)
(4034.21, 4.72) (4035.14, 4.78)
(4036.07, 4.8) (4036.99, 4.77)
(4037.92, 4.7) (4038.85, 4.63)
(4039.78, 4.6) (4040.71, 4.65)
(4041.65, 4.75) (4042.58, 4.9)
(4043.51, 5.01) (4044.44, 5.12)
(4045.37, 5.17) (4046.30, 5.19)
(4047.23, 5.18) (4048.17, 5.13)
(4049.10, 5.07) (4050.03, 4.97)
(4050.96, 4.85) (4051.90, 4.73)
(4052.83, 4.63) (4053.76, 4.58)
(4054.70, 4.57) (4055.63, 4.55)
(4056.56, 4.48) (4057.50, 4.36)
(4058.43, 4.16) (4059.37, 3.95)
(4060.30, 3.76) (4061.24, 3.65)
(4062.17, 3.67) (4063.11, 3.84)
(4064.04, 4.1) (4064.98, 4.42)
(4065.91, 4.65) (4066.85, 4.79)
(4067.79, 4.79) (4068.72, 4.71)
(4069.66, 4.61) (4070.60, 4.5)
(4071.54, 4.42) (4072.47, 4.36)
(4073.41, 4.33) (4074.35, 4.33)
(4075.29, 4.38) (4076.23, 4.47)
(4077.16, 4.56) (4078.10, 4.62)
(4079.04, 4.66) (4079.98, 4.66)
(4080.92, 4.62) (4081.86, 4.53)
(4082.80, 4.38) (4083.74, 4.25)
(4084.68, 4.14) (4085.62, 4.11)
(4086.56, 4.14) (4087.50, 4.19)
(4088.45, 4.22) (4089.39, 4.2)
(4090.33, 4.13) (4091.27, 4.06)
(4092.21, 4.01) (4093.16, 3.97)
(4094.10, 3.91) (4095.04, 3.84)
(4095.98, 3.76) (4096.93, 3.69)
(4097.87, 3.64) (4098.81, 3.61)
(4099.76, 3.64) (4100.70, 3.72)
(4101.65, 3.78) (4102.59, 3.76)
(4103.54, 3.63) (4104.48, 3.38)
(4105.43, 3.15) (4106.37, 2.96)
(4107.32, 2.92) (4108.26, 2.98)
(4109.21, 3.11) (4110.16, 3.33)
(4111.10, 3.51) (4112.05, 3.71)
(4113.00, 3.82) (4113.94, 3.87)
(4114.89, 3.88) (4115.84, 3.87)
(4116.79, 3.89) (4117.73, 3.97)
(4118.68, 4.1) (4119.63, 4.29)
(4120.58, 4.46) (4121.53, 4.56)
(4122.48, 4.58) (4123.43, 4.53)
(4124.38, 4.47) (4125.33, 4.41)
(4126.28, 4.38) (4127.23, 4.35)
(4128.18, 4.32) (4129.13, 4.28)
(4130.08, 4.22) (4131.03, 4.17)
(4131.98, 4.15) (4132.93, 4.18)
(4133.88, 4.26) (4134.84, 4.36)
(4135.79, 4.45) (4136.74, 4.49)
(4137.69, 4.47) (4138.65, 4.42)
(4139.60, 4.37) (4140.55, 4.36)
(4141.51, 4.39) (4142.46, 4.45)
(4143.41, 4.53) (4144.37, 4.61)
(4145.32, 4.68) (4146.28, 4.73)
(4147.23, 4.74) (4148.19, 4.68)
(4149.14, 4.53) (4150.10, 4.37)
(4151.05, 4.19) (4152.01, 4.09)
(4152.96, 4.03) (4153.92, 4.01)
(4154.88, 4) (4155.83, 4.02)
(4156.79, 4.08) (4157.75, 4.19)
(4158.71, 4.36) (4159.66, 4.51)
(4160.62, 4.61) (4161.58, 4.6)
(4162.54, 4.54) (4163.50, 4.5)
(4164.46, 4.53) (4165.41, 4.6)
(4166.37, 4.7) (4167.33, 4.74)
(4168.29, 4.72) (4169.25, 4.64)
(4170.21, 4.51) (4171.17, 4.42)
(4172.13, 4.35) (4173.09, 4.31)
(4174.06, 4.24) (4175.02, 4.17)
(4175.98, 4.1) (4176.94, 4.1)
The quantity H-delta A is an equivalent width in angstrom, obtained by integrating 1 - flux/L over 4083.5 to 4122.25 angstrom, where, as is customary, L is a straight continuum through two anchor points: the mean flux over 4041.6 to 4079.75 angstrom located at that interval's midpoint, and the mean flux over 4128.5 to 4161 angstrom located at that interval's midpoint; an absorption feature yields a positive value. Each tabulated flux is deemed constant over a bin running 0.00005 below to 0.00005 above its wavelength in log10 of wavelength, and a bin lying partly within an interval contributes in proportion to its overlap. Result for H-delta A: 5.6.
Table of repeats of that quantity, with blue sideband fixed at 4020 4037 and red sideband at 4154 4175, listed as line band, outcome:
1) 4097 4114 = 4.1 angstrom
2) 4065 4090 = 1.0 angstrom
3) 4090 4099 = 1.4 angstrom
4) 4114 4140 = 1.3 angstrom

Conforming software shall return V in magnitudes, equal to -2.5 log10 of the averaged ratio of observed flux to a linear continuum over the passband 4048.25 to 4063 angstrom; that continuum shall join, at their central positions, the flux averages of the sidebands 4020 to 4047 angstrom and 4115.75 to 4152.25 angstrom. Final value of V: 0.07 mag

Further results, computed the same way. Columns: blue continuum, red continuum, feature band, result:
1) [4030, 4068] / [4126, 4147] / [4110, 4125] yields 0.09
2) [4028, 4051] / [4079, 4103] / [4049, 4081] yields -0.01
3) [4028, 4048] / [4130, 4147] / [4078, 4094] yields 0.08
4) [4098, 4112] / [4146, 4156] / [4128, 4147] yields -0.09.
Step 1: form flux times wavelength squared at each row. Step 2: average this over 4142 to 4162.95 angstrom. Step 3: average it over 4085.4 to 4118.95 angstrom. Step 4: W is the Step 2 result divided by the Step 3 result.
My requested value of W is 1.2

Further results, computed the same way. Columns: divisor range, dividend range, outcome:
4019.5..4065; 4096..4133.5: 0.87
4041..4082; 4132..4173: 1.01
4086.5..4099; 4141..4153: 1.16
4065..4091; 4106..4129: 0.91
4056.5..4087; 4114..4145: 1.02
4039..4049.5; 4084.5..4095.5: 0.84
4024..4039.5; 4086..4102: 0.87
